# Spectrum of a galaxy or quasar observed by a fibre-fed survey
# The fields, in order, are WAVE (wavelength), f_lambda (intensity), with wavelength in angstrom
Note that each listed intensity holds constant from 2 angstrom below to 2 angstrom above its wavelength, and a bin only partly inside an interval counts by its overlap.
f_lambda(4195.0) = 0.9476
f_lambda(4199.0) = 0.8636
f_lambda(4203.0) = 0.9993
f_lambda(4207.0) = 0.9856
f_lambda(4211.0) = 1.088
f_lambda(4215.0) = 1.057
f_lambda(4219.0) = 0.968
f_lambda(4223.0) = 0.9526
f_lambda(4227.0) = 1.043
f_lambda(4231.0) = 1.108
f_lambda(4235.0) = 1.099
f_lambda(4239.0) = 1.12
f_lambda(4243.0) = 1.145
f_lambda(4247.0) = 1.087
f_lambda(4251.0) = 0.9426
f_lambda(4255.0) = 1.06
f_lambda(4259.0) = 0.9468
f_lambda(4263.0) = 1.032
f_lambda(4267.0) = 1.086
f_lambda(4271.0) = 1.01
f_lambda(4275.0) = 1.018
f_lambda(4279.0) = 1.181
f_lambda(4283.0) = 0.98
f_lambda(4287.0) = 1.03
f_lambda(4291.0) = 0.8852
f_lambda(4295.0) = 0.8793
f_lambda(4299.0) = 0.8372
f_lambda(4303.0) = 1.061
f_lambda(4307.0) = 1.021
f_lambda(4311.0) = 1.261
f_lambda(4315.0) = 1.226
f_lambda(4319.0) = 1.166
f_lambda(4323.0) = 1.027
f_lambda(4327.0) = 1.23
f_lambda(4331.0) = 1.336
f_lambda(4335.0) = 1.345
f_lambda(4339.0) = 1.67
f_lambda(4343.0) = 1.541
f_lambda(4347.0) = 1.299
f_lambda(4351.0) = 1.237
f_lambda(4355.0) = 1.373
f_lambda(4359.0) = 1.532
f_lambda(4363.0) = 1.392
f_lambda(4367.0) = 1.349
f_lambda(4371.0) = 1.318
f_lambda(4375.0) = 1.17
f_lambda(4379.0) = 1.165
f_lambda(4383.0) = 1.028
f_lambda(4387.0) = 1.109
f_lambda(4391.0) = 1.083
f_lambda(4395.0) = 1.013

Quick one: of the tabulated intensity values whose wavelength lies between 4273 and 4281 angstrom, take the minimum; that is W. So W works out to 1.018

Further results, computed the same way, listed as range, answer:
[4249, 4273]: 0.9426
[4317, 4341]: 1.027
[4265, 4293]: 0.8852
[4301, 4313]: 1.021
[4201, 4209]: 0.9856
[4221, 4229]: 0.9526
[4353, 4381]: 1.165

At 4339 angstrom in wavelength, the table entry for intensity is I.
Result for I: 1.67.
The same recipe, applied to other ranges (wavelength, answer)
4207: 0.9856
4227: 1.043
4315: 1.226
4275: 1.018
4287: 1.03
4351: 1.237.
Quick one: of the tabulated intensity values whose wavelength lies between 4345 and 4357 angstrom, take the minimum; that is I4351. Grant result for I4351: 1.237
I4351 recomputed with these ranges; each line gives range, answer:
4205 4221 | 0.968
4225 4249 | 1.043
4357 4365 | 1.392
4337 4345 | 1.541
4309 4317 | 1.226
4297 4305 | 0.8372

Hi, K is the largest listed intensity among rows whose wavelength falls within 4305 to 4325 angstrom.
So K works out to 1.261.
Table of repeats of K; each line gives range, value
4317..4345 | 1.67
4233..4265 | 1.145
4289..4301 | 0.8852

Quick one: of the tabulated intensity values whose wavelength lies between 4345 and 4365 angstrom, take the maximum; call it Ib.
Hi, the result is 1.532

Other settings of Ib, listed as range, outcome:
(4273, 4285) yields 1.181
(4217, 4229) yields 1.043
